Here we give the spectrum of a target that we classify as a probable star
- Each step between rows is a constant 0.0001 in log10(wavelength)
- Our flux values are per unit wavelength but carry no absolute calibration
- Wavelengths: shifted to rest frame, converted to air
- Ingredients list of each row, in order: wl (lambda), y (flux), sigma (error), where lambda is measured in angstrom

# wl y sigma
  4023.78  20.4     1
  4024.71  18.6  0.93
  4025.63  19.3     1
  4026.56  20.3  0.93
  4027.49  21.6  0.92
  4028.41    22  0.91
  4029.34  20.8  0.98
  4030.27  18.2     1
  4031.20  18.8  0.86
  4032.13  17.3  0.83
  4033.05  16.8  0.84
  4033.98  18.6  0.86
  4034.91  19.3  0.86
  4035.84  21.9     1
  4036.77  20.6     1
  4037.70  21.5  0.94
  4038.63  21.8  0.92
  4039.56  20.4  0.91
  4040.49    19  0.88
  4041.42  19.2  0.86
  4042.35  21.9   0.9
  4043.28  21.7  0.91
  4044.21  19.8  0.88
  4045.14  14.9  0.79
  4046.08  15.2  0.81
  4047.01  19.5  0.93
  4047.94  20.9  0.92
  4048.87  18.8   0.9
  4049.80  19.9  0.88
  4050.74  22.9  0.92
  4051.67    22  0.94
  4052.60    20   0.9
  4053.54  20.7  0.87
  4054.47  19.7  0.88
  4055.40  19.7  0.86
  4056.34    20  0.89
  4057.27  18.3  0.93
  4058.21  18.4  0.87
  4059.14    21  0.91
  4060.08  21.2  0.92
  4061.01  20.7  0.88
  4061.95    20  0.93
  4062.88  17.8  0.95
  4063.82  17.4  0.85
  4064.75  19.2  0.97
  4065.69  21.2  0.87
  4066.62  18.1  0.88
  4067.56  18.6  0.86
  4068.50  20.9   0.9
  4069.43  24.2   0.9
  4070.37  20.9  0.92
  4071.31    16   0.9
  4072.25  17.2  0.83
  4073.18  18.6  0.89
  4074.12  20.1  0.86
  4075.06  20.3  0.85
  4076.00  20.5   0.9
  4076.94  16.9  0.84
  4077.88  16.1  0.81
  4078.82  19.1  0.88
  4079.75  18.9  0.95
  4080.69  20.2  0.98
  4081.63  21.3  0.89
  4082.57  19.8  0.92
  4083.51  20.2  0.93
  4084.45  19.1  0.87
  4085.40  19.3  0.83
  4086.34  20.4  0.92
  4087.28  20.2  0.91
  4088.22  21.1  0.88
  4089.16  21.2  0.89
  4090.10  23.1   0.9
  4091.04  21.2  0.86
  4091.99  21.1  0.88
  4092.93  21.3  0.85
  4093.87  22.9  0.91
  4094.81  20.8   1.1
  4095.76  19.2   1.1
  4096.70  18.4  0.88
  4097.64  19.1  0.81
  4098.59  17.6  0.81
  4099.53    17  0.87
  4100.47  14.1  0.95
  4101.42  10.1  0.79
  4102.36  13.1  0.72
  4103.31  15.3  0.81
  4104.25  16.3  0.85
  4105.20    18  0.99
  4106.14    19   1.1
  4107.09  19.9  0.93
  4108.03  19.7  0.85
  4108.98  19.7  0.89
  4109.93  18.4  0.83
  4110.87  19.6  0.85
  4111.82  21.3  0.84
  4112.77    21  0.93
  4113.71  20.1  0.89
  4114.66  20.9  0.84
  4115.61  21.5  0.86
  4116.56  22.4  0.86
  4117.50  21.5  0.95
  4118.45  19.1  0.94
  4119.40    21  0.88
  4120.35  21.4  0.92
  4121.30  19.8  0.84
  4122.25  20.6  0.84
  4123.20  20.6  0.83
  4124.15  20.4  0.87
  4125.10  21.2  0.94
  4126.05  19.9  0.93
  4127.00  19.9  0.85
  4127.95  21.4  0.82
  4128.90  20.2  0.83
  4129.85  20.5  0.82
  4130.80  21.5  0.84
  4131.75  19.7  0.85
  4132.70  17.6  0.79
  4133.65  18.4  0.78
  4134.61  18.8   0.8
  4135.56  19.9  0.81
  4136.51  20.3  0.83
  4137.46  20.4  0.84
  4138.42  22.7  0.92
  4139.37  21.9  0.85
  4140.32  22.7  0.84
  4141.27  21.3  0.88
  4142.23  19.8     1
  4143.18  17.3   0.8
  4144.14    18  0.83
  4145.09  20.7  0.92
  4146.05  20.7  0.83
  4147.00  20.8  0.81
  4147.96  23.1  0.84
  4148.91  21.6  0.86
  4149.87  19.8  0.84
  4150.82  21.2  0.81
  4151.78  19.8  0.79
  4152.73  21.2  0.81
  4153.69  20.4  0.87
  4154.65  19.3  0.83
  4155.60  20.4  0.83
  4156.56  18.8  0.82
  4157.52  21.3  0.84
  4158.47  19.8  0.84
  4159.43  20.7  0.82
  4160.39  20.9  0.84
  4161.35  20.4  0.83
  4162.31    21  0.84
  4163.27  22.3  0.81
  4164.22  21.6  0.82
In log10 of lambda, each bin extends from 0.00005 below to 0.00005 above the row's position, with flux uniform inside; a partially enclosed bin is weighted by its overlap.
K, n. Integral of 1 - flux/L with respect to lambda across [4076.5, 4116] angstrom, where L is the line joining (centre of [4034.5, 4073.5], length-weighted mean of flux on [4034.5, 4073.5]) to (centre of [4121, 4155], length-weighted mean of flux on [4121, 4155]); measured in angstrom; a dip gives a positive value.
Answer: 1.9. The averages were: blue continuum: 19.8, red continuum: 20.4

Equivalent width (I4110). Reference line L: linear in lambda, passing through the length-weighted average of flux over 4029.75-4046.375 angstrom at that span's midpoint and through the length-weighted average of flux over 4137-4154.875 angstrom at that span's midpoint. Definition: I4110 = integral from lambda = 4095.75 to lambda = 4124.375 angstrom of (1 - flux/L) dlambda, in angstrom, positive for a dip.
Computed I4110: 1.9 angstrom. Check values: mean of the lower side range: 19.3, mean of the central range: 18.9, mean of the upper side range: 20.7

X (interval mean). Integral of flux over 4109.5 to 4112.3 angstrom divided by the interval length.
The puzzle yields 19.8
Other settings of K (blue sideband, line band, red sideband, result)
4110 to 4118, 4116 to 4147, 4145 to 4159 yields 0.6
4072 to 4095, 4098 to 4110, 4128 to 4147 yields 2.0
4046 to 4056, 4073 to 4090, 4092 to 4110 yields -0.8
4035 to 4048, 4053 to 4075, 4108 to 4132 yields 0.5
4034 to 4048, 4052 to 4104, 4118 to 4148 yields 1.9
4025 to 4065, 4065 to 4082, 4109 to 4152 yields 0.5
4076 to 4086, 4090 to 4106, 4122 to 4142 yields 1.3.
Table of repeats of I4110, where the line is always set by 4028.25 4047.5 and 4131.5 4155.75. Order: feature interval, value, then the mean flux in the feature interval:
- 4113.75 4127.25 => -0.4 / 20.7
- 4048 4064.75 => -0.3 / 19.9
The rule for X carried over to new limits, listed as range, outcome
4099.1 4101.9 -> 13.7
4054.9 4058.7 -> 19.1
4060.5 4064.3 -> 19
